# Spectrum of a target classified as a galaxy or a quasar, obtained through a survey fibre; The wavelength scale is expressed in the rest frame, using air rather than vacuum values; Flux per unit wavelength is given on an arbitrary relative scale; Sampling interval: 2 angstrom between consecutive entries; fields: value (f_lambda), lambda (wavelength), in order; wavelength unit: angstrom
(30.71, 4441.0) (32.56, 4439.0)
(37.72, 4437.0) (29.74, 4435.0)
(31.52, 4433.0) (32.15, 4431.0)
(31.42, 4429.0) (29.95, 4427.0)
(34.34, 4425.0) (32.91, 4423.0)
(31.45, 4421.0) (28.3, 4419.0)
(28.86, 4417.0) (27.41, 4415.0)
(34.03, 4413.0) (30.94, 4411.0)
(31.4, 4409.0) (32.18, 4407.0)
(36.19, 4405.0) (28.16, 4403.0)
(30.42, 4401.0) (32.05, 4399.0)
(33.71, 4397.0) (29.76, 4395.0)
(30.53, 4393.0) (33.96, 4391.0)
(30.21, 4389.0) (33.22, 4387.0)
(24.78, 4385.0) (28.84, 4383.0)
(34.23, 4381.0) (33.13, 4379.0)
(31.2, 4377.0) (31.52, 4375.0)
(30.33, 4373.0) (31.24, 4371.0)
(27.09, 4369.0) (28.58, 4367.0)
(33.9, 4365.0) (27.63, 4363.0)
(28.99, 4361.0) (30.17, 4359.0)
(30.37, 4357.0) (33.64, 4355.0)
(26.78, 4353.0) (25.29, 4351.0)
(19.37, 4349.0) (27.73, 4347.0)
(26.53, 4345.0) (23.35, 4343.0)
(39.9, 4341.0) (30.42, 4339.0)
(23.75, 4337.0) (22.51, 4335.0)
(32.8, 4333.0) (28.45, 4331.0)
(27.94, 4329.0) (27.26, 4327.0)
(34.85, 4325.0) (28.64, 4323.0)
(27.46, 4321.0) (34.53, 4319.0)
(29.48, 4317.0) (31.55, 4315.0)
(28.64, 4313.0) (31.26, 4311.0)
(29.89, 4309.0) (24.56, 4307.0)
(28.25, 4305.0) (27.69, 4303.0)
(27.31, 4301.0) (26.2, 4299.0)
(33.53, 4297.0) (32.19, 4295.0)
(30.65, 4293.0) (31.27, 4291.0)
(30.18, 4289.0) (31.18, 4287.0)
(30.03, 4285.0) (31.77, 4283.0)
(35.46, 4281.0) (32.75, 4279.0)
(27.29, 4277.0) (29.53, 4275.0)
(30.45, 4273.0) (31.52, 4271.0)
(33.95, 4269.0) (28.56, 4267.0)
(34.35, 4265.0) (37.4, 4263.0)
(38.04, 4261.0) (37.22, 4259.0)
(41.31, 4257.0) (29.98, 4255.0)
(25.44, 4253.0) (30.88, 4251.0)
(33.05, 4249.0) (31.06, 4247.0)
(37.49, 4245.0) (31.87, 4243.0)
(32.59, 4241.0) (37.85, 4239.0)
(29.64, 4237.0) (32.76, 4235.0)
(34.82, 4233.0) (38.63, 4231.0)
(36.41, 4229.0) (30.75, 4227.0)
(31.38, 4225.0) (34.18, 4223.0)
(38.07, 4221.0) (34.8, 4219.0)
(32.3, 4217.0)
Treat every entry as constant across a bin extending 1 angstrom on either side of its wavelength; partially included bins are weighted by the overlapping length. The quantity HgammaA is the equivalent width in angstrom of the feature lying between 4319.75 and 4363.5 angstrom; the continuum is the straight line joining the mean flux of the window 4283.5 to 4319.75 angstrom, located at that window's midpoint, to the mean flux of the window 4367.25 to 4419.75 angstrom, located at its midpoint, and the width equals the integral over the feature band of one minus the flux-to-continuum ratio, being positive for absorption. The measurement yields 2.8 angstrom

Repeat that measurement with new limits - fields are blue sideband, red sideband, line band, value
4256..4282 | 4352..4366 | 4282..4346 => 4.9 angstrom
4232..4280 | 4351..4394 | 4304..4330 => 1.7 angstrom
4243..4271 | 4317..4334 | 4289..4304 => 0.8 angstrom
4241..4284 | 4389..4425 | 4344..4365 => 2.6 angstrom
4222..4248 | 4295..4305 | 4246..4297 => -1.9 angstrom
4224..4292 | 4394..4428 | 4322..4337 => 1.7 angstrom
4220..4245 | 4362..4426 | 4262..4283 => 0.8 angstrom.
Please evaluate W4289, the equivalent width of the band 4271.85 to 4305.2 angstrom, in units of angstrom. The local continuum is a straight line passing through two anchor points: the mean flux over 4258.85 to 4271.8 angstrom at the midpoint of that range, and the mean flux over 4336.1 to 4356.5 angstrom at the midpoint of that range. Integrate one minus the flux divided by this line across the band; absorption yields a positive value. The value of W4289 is 2.1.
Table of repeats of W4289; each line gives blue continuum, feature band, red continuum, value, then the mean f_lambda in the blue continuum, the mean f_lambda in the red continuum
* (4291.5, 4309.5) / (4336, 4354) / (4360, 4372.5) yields 1.5 angstrom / 29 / 29.6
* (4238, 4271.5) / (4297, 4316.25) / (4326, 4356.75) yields 1.0 angstrom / 33.7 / 27.8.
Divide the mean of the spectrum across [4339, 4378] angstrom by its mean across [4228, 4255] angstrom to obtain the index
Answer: 0.9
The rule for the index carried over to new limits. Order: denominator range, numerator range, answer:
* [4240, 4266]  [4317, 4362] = 0.85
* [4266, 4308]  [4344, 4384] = 0.97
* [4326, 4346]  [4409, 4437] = 1.10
